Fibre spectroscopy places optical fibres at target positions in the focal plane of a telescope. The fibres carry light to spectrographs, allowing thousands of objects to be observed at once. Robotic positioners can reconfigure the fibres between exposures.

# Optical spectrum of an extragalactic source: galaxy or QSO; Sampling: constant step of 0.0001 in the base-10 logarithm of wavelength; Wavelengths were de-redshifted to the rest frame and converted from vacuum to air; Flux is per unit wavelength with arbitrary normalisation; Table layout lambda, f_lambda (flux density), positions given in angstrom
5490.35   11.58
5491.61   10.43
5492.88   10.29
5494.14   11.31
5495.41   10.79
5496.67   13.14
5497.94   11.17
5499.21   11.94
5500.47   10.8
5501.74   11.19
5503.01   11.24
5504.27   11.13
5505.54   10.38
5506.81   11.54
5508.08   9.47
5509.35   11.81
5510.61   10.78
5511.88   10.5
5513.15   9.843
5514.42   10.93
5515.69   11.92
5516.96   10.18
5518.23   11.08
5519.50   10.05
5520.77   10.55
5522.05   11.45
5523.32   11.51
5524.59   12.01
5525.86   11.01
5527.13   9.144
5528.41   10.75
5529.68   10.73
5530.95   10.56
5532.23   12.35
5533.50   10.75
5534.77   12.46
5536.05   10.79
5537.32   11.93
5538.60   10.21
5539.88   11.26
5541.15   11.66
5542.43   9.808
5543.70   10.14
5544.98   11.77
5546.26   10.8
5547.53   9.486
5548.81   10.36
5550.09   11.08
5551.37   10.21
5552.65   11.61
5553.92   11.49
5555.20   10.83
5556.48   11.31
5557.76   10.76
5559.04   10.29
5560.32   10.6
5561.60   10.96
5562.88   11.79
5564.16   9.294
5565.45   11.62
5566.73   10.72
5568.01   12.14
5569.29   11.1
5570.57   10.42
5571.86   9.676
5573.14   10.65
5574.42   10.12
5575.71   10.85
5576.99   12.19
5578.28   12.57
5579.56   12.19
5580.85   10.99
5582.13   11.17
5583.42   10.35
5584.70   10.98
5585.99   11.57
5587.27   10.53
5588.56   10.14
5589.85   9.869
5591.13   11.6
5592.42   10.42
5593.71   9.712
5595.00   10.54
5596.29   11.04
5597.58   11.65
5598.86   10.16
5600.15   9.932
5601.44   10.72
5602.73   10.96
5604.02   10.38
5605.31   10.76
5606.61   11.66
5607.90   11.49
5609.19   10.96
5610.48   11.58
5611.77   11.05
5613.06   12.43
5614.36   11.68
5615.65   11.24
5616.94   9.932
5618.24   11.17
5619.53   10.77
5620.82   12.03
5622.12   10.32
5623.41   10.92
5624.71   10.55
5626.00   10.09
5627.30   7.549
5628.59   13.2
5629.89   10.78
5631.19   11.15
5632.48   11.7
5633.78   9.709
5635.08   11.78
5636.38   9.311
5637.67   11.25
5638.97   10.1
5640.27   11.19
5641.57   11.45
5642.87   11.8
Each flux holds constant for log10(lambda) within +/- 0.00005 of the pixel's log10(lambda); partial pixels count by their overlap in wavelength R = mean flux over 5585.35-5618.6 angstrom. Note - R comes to 10.9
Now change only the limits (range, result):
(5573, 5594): 11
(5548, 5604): 10.9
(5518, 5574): 10.9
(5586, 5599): 10.6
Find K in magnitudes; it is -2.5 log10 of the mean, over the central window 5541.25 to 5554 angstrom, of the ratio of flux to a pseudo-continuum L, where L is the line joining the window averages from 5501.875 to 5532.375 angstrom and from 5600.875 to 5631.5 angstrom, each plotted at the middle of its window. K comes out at 0.02 mag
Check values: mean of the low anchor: 10.9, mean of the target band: 10.7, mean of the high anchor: 11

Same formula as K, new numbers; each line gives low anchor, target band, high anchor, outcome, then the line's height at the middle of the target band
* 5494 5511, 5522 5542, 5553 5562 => -0.01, 11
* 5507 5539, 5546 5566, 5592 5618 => 0.01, 10.9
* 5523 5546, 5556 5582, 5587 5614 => -0.01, 10.9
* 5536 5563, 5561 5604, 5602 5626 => 0.01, 11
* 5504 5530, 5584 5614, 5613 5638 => -0.01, 10.8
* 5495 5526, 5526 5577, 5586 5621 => 0.01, 11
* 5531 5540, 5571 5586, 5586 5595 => -0.04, 10.7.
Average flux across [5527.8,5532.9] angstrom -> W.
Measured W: 11.1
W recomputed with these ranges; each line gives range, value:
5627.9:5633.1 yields 11.7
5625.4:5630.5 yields 10.4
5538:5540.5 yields 10.7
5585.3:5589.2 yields 10.7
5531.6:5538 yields 11.7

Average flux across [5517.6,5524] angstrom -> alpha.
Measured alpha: 10.9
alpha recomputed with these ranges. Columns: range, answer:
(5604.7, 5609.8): 11.2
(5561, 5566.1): 10.9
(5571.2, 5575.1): 10.1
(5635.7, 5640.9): 10.5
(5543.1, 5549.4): 10.5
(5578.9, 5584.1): 11.2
